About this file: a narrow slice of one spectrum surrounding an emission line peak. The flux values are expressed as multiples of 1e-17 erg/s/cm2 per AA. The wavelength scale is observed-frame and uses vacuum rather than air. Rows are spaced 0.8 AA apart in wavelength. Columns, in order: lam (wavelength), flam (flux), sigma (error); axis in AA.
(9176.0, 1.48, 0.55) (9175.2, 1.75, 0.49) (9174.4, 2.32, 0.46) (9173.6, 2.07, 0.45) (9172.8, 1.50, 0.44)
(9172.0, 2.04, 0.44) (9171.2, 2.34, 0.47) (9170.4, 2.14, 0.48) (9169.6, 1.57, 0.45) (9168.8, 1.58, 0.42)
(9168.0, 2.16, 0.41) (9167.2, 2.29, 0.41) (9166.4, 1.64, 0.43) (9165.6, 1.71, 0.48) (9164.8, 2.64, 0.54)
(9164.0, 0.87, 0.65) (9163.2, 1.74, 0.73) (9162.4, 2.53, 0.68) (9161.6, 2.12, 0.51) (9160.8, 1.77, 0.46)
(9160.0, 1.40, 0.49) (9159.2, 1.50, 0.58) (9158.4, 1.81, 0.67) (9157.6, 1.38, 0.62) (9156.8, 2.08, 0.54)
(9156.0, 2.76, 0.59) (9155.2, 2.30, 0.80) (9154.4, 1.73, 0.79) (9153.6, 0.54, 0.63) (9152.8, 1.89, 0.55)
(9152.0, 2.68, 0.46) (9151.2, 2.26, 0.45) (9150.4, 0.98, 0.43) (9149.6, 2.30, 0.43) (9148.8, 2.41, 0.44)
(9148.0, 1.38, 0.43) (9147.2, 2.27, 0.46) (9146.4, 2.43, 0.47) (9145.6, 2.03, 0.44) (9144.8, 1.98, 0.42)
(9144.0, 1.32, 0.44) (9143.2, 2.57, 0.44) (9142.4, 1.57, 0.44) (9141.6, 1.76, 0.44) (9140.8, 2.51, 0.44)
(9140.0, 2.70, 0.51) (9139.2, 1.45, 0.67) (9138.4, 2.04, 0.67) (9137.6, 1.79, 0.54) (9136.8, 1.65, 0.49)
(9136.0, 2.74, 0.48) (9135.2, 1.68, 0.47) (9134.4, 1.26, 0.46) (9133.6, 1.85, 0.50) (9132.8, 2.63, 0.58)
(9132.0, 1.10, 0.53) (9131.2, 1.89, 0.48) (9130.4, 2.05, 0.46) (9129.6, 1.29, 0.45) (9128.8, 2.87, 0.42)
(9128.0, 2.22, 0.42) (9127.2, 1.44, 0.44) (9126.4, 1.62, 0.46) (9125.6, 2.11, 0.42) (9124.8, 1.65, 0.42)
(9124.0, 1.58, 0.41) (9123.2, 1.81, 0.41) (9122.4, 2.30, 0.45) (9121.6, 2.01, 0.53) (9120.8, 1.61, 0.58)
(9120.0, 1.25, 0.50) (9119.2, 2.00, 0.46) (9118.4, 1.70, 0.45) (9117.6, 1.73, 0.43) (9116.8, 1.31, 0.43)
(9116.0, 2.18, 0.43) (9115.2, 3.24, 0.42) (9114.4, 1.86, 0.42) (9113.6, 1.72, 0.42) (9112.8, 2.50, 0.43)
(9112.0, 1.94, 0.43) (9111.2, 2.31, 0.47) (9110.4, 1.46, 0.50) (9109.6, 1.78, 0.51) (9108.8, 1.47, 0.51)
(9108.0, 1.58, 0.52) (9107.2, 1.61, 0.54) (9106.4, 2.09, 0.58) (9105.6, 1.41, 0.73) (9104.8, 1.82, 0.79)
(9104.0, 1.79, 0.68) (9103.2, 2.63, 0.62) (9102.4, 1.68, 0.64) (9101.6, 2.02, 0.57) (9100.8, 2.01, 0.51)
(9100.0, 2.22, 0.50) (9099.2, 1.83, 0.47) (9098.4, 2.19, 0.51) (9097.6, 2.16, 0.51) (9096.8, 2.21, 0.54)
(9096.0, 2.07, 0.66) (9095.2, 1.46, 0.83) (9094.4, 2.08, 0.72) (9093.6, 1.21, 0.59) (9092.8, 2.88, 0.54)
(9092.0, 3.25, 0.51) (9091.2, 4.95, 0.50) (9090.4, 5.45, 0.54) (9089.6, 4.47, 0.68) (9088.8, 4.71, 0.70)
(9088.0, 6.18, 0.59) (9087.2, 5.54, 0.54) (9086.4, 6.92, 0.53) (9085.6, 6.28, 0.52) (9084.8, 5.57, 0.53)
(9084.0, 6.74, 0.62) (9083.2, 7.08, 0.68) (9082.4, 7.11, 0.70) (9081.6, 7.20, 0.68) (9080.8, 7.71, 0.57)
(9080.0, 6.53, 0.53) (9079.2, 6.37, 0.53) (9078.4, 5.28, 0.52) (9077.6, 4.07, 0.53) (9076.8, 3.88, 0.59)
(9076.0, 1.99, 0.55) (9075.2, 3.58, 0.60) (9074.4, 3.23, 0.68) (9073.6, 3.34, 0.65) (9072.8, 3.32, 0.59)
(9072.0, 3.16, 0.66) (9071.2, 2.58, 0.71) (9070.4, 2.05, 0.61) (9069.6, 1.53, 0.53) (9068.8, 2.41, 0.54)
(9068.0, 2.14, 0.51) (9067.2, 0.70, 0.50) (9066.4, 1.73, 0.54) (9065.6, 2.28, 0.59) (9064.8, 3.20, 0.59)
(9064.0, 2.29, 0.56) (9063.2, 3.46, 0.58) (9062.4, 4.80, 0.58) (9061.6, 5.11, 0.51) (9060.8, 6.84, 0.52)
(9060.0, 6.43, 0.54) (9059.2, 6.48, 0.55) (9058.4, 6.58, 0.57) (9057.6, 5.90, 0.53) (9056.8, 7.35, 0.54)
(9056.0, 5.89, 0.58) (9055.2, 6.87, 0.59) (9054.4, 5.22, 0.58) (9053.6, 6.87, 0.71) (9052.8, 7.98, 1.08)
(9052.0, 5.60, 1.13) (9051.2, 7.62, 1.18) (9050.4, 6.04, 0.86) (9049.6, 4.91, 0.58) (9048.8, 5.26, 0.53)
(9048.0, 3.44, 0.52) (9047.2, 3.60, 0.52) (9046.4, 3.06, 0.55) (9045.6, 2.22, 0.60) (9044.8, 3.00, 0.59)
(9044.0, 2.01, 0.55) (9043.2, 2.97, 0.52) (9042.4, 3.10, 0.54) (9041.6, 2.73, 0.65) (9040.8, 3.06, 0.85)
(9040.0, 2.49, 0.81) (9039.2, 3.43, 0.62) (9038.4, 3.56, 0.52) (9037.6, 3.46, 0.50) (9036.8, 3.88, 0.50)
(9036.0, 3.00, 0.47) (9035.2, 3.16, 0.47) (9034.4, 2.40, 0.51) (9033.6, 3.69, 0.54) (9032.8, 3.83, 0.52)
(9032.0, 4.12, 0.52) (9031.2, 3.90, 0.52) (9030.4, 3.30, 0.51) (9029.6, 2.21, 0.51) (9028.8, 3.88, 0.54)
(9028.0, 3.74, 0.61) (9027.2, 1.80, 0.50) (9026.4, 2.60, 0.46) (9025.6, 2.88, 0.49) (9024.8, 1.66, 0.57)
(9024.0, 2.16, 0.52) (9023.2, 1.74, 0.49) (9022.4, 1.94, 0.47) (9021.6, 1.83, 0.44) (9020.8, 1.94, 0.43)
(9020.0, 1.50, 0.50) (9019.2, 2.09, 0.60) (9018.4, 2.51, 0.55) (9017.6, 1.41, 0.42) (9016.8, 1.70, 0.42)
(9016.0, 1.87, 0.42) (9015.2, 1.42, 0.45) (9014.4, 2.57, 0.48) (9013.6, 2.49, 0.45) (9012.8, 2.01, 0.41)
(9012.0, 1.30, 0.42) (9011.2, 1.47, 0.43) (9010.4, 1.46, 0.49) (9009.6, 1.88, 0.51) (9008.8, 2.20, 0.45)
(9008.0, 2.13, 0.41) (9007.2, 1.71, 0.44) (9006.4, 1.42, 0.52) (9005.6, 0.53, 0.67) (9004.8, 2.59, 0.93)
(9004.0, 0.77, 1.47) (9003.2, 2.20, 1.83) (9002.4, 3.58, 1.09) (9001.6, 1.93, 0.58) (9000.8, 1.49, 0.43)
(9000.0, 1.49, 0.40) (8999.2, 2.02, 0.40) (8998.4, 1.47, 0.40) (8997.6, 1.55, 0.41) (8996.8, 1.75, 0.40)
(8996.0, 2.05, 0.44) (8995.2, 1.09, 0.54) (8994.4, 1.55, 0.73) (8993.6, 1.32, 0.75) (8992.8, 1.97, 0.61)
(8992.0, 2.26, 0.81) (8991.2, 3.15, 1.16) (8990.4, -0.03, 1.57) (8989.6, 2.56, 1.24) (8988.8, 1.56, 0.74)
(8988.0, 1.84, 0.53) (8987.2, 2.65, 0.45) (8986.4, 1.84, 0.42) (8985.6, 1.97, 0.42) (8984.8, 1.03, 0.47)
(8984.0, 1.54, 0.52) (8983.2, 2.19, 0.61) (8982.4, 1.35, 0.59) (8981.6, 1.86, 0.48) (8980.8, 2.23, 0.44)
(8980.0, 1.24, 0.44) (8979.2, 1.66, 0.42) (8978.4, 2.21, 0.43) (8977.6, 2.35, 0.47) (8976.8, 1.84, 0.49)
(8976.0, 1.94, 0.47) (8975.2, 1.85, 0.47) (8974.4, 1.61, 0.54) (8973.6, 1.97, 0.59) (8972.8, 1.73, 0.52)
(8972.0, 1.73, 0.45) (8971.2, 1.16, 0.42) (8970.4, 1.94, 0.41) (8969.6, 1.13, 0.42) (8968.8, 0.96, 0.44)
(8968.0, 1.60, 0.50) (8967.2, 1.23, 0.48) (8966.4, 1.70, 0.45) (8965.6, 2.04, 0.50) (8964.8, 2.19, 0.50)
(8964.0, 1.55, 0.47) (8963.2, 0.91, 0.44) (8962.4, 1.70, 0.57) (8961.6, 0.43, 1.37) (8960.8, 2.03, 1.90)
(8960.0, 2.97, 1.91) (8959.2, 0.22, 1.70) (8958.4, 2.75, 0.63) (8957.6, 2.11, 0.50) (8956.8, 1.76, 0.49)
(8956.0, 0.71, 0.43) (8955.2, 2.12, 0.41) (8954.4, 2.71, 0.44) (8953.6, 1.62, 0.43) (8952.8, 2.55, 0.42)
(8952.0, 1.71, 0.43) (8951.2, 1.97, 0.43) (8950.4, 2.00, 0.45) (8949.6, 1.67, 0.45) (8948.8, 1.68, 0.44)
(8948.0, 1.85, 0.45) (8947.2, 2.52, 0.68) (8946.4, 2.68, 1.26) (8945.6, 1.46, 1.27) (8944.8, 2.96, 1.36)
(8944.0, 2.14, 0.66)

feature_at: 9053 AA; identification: H-alpha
